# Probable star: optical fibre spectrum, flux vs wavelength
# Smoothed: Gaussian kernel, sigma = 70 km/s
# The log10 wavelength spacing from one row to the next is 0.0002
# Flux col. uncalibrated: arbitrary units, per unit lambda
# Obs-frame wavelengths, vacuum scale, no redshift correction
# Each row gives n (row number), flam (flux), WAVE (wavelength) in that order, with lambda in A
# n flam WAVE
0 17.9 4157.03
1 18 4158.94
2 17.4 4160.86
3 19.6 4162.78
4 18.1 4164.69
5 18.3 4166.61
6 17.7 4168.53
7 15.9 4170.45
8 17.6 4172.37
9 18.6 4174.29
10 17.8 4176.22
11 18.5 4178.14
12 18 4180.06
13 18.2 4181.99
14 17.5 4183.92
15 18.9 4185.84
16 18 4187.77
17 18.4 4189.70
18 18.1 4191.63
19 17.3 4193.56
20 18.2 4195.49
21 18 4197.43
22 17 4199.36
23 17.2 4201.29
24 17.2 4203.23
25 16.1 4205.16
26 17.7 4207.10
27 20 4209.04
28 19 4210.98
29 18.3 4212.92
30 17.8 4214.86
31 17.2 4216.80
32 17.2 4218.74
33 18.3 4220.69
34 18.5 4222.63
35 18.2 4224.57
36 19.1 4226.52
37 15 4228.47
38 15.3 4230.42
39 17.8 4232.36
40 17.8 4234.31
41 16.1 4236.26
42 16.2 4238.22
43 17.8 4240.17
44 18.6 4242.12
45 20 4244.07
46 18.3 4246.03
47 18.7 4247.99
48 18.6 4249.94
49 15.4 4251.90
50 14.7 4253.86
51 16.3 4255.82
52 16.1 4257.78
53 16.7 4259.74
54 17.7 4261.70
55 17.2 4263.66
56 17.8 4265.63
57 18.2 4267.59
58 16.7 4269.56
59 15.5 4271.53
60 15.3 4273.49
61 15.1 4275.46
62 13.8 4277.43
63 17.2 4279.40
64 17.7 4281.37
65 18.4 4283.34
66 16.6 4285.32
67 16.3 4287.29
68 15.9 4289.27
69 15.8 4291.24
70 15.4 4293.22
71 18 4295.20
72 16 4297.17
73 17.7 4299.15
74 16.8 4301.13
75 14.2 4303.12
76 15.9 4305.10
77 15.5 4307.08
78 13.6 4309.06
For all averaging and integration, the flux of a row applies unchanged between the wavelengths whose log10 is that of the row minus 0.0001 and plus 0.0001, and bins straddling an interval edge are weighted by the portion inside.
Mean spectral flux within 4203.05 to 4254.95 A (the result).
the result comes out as 17.6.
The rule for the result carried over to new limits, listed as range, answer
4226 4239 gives 16.7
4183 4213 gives 17.9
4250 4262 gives 16.2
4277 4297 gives 16.6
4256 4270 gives 17.2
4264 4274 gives 16.8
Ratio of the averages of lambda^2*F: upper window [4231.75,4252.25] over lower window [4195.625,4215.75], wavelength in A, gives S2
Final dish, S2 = 1.02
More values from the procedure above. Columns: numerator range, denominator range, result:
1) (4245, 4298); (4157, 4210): 0.97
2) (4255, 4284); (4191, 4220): 0.97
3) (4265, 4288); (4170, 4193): 0.96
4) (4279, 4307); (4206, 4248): 0.96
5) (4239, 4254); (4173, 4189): 1.02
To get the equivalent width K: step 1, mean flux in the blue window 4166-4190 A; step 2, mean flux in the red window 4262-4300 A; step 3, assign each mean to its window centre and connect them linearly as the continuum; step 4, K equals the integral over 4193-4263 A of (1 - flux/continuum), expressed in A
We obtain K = -0.84 A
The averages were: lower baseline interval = 17.9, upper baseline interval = 16.6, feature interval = 17.5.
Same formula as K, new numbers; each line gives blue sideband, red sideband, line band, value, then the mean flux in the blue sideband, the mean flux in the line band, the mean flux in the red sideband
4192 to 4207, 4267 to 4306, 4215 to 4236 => -0.46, 17.3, 17.4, 16.3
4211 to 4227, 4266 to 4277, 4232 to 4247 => -0.43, 18.1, 17.8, 16.1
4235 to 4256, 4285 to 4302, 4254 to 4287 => 0.65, 17.4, 16.6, 16.5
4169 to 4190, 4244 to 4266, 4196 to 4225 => -0.39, 17.9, 17.8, 17.2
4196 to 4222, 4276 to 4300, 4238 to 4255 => -0.44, 17.8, 17.6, 16.5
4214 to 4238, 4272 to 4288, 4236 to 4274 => -0.84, 17.3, 17.1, 16.3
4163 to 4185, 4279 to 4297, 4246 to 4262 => 0.26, 17.9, 16.8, 16.8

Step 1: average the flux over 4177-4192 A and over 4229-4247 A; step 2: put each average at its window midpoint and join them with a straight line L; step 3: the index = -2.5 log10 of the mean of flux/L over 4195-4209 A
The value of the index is 0.03 mag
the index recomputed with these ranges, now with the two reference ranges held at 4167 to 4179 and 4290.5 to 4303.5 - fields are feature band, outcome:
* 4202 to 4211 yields -0.03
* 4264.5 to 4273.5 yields -0.01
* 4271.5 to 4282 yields 0.06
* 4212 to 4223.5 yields -0.04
